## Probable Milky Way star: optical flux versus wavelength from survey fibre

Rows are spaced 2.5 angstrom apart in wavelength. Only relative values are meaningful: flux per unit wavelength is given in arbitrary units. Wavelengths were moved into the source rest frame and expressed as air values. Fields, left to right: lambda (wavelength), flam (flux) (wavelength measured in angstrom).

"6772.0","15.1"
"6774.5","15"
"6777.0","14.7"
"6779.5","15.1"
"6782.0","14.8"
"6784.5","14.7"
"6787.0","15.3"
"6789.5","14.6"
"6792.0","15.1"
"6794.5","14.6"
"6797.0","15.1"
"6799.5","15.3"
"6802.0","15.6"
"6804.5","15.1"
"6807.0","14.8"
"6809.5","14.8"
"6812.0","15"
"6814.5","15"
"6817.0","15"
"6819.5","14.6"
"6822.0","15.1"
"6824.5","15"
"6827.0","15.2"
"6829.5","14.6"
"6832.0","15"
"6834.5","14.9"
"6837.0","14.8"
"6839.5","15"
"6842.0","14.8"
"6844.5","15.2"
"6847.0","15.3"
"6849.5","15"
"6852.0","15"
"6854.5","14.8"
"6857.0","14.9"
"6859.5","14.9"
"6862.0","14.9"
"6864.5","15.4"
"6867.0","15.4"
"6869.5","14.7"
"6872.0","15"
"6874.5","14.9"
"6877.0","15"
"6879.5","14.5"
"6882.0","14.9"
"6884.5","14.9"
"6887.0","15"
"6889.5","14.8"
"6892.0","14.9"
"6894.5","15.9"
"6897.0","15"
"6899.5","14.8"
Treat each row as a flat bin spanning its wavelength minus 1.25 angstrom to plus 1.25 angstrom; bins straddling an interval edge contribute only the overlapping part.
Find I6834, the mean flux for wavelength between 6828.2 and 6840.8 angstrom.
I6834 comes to 14.9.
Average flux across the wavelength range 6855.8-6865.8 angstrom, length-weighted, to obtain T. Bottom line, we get 15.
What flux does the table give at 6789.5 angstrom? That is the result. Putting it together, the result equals 14.6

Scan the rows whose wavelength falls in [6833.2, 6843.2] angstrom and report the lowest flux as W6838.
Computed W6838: 14.8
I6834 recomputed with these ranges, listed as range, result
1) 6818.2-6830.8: 14.9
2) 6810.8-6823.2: 14.9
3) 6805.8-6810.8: 14.8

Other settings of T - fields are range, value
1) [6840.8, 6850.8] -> 15.1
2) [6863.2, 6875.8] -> 15.1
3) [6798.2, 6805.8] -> 15.3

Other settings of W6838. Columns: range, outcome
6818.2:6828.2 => 14.6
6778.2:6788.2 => 14.7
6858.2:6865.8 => 14.9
